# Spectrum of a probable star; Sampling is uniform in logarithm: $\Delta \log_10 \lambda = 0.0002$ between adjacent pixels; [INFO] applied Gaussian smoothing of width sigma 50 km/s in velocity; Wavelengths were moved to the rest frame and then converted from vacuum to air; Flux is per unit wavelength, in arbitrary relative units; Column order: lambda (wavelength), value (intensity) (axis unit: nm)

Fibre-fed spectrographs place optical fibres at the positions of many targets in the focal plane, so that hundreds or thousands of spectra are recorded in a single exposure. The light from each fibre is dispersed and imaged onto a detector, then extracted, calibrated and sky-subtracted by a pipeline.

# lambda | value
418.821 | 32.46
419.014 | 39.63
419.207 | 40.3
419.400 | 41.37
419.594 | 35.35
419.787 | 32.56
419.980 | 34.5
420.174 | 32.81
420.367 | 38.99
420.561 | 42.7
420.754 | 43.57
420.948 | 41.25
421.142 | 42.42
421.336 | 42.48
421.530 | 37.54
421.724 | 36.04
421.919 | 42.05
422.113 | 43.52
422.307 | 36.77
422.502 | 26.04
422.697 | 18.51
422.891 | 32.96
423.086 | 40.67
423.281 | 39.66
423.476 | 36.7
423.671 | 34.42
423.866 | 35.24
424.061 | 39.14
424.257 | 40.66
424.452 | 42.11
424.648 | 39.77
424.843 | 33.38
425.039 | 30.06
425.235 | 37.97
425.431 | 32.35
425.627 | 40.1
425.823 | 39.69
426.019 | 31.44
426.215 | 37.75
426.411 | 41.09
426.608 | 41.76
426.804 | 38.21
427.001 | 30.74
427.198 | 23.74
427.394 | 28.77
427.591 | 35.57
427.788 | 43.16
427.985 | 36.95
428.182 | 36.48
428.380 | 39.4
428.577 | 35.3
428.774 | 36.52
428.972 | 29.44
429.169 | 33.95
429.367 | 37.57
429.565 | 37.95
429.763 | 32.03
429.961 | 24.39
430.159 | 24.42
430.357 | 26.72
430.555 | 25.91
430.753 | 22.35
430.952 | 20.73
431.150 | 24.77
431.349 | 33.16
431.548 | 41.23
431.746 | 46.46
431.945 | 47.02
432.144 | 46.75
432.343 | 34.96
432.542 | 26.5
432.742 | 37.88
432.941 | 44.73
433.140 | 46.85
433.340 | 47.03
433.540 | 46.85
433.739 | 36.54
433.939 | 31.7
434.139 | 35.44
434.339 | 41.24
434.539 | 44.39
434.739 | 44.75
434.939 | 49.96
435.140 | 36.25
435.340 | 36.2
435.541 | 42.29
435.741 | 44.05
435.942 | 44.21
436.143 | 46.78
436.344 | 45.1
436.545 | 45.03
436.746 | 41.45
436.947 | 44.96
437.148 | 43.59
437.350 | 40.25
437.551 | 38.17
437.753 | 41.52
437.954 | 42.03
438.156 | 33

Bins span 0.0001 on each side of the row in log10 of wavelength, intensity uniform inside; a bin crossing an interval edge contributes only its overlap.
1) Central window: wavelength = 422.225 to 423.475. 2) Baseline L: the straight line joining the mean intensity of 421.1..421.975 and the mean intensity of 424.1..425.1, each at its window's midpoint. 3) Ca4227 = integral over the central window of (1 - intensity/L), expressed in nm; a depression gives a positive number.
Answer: 0.20 nm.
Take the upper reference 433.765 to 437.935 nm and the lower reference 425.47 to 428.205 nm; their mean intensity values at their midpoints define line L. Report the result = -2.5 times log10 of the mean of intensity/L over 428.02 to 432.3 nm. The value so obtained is 0.140 mag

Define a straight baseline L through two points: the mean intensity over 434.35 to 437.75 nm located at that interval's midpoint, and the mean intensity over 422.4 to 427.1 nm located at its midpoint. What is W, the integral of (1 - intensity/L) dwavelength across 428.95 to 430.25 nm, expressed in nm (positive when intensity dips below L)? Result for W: 0.24 nm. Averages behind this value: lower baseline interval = 35.8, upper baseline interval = 42.9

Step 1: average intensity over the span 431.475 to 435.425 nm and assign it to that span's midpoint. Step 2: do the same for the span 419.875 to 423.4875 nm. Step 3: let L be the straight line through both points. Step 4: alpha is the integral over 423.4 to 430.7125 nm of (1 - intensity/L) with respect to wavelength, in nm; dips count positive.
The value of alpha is 0.796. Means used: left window 37.3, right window 41.2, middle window 34.8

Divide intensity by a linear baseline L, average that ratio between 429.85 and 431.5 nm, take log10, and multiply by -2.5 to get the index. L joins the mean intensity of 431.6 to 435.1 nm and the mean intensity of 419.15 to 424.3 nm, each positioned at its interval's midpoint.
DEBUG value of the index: 0.49 mag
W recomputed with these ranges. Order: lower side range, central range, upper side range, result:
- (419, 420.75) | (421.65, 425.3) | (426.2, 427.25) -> 0.07 nm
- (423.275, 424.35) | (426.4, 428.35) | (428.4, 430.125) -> -0.04 nm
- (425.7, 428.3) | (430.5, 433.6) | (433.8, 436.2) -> 0.18 nm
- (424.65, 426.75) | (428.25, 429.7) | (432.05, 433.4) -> 0.11 nm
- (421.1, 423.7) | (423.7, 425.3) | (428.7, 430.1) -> -0.09 nm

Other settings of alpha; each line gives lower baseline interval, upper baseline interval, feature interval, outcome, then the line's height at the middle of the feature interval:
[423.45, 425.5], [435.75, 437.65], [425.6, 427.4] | 0.105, 37.7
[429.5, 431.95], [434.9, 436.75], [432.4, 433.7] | -0.172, 36.3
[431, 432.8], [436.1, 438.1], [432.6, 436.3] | -0.200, 39.8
